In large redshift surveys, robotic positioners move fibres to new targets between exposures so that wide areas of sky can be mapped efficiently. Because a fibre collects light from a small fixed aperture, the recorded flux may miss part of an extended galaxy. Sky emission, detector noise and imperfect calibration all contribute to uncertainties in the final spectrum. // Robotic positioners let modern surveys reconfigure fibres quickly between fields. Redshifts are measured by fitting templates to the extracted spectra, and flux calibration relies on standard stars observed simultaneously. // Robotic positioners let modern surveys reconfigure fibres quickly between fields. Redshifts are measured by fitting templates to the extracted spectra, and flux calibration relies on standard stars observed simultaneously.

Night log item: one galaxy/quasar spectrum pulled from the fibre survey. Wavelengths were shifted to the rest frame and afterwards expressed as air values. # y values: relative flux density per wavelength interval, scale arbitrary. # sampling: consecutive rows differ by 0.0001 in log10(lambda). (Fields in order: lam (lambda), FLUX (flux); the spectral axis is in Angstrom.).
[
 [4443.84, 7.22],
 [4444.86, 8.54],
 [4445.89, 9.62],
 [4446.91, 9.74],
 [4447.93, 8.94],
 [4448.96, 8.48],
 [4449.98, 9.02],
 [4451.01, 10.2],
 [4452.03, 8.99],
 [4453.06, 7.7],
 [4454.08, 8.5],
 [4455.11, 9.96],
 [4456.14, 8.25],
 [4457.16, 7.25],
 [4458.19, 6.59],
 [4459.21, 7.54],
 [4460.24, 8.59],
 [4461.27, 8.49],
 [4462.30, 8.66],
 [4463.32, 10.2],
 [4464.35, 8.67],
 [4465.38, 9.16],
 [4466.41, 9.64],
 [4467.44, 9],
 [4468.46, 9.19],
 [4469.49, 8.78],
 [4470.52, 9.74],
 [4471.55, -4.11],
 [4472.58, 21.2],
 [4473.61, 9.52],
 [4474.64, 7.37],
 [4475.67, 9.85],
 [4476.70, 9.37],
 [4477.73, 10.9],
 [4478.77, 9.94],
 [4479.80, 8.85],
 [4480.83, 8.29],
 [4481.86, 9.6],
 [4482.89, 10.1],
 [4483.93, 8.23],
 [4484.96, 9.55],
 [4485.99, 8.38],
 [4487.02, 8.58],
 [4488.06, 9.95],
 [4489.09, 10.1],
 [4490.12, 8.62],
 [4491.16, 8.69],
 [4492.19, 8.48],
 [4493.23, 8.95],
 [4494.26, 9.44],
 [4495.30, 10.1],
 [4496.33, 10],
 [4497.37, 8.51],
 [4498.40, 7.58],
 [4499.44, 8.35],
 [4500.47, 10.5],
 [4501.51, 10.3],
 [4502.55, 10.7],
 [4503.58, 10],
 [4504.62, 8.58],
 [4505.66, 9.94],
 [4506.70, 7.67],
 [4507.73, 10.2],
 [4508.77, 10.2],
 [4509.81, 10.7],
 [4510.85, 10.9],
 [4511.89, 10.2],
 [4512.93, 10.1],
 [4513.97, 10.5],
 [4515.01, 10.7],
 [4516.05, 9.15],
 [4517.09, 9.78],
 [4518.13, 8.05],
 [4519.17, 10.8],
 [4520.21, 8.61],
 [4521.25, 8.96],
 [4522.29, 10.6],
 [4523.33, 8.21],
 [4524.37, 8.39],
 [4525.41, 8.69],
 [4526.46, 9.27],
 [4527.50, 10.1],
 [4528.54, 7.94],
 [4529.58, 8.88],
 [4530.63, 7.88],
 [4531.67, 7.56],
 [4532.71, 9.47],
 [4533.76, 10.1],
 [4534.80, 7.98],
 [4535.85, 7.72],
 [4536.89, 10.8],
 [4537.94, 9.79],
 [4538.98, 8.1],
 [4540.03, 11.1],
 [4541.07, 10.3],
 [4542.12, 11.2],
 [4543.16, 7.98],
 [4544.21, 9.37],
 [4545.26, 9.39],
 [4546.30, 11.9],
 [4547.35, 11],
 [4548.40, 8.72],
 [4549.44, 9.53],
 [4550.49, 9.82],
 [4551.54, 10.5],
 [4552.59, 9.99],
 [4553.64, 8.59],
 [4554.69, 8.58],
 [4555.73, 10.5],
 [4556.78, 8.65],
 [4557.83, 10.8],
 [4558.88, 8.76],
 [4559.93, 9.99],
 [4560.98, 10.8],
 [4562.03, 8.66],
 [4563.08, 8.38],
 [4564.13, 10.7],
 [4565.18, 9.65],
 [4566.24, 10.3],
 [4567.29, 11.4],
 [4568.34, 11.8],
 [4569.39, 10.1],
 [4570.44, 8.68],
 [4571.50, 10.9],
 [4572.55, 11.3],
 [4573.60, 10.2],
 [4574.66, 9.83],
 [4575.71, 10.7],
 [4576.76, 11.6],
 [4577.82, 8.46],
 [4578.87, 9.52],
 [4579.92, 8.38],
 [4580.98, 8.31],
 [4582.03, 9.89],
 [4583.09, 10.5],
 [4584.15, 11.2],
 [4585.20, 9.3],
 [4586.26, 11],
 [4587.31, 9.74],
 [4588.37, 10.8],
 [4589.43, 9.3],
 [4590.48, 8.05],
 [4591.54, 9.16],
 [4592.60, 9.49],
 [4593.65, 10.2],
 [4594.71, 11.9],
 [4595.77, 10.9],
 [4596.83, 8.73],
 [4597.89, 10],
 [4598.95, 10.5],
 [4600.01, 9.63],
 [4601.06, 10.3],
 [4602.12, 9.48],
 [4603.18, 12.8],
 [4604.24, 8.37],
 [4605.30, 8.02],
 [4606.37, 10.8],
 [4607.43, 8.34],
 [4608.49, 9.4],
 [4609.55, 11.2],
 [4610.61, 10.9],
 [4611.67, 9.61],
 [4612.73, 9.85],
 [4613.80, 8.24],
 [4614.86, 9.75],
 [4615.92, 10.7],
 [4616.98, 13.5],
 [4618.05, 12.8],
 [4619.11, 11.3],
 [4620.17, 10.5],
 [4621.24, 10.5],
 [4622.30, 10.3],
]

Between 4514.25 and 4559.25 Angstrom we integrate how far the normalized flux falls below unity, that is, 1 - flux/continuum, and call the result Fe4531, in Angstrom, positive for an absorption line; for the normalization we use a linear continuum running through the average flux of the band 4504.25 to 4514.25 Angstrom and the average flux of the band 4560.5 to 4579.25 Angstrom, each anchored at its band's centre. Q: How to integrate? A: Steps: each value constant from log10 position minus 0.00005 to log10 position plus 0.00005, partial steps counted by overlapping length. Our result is 2.8 Angstrom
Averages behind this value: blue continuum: 9.9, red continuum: 10.2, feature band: 9.41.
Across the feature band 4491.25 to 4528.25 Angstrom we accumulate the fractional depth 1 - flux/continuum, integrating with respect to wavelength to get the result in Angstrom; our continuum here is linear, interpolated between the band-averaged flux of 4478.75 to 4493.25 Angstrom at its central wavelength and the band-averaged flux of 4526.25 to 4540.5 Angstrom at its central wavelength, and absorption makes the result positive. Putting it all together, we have -1.8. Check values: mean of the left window 9.06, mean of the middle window 9.5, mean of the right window 9.04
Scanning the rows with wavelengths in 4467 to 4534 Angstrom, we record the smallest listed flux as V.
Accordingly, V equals -4.11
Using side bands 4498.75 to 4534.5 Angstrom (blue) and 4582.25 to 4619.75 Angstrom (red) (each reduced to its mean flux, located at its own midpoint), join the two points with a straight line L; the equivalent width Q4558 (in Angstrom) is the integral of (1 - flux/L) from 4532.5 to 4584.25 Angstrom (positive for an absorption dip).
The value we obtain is -0.13 Angstrom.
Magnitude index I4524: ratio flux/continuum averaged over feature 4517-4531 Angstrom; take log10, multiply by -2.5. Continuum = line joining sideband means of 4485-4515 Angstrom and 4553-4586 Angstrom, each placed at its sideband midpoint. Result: 0.08 mag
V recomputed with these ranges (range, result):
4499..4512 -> 7.67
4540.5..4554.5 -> 7.98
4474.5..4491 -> 7.37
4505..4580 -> 7.56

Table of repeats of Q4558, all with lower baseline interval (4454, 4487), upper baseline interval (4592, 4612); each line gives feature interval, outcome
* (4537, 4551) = -0.51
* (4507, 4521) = -0.98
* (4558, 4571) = -0.33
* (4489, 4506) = -0.32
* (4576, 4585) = 0.10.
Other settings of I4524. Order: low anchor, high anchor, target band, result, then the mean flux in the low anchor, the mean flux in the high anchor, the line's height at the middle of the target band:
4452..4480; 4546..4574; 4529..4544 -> 0.06 mag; 8.85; 9.99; 9.71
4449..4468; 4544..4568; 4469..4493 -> -0.02 mag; 8.69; 9.85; 8.96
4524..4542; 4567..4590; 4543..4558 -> -0.02 mag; 9.11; 10.1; 9.5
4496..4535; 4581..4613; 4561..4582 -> -0.02 mag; 9.38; 9.95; 9.77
